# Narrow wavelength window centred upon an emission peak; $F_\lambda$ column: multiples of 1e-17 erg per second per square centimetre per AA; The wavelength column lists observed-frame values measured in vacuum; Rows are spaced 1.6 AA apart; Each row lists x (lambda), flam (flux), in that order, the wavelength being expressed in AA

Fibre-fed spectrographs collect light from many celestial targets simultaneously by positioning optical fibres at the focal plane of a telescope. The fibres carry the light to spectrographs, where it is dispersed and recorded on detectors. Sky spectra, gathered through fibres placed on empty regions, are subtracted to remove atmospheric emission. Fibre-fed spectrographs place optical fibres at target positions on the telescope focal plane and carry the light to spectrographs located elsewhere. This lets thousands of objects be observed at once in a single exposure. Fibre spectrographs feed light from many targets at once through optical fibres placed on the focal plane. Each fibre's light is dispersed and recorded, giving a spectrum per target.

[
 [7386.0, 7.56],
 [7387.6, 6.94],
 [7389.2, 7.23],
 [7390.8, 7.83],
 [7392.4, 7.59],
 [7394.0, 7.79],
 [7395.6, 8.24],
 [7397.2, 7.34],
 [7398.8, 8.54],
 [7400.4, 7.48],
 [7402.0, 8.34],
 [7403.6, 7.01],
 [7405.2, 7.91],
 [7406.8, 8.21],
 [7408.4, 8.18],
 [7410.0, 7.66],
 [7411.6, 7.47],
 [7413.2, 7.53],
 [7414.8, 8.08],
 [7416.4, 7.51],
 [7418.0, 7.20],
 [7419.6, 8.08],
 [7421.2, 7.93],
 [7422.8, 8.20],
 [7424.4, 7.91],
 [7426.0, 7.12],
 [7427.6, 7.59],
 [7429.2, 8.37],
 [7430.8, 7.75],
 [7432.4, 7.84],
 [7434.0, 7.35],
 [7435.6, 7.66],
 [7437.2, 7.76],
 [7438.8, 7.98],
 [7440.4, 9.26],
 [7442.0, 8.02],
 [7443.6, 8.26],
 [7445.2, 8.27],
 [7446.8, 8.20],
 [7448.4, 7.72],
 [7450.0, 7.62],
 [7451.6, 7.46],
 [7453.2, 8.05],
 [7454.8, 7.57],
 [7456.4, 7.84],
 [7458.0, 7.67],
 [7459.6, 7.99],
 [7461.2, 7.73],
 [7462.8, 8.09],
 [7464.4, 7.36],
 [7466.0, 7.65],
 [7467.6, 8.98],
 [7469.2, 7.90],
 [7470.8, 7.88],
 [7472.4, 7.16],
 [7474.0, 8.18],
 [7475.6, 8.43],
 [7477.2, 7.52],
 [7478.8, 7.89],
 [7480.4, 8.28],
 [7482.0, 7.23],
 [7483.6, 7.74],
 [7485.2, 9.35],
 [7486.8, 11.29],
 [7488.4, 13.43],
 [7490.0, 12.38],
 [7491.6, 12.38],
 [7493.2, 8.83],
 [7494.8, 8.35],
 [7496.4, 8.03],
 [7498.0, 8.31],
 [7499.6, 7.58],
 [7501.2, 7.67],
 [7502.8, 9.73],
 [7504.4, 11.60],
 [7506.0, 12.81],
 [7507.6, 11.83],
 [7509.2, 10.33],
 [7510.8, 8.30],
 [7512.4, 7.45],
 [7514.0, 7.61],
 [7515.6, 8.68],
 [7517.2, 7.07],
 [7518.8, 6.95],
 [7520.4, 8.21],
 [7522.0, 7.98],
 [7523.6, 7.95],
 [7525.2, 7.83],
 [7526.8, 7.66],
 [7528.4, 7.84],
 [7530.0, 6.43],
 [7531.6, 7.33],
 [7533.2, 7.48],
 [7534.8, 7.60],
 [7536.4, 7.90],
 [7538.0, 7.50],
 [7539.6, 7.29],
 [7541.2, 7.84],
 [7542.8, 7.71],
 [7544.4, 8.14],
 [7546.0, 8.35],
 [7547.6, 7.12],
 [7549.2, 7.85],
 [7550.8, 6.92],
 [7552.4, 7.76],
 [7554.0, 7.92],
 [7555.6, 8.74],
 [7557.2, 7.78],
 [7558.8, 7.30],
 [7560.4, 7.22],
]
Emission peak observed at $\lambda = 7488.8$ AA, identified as [S II] 6716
